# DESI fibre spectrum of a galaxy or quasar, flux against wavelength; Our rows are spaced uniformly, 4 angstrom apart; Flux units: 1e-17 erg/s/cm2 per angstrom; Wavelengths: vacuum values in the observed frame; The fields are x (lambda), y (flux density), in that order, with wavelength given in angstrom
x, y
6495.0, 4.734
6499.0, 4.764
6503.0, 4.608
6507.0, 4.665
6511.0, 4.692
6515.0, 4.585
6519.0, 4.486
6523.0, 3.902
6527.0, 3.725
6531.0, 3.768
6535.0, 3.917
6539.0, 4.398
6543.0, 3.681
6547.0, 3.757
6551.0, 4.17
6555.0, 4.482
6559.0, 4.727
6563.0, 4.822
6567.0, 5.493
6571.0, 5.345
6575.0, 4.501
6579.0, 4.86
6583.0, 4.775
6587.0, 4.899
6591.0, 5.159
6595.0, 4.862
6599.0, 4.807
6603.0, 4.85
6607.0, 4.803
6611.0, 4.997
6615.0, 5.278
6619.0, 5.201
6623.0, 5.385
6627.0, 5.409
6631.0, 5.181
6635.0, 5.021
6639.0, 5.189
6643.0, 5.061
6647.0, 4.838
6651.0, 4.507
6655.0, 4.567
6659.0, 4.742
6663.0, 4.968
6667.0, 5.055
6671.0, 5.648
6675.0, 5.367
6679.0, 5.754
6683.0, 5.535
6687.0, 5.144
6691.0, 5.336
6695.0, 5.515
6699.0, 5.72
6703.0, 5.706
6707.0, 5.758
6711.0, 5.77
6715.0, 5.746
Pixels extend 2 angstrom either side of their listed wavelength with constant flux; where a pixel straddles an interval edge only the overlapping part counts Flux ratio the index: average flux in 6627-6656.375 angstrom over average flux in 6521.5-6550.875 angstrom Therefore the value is 1.27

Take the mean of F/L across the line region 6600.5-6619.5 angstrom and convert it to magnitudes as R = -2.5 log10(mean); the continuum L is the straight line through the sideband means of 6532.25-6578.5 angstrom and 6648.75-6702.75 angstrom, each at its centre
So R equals -0.04 mag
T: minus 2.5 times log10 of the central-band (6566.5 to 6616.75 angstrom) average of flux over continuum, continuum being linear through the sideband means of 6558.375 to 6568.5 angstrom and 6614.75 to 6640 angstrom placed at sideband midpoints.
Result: 0.04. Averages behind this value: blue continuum 5.03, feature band 4.95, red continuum 5.24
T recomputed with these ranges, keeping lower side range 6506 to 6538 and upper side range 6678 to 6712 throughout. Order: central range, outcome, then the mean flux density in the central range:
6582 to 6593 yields -0.05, 4.96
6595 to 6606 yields 0.00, 4.83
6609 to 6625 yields -0.05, 5.22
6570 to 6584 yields -0.05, 4.84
